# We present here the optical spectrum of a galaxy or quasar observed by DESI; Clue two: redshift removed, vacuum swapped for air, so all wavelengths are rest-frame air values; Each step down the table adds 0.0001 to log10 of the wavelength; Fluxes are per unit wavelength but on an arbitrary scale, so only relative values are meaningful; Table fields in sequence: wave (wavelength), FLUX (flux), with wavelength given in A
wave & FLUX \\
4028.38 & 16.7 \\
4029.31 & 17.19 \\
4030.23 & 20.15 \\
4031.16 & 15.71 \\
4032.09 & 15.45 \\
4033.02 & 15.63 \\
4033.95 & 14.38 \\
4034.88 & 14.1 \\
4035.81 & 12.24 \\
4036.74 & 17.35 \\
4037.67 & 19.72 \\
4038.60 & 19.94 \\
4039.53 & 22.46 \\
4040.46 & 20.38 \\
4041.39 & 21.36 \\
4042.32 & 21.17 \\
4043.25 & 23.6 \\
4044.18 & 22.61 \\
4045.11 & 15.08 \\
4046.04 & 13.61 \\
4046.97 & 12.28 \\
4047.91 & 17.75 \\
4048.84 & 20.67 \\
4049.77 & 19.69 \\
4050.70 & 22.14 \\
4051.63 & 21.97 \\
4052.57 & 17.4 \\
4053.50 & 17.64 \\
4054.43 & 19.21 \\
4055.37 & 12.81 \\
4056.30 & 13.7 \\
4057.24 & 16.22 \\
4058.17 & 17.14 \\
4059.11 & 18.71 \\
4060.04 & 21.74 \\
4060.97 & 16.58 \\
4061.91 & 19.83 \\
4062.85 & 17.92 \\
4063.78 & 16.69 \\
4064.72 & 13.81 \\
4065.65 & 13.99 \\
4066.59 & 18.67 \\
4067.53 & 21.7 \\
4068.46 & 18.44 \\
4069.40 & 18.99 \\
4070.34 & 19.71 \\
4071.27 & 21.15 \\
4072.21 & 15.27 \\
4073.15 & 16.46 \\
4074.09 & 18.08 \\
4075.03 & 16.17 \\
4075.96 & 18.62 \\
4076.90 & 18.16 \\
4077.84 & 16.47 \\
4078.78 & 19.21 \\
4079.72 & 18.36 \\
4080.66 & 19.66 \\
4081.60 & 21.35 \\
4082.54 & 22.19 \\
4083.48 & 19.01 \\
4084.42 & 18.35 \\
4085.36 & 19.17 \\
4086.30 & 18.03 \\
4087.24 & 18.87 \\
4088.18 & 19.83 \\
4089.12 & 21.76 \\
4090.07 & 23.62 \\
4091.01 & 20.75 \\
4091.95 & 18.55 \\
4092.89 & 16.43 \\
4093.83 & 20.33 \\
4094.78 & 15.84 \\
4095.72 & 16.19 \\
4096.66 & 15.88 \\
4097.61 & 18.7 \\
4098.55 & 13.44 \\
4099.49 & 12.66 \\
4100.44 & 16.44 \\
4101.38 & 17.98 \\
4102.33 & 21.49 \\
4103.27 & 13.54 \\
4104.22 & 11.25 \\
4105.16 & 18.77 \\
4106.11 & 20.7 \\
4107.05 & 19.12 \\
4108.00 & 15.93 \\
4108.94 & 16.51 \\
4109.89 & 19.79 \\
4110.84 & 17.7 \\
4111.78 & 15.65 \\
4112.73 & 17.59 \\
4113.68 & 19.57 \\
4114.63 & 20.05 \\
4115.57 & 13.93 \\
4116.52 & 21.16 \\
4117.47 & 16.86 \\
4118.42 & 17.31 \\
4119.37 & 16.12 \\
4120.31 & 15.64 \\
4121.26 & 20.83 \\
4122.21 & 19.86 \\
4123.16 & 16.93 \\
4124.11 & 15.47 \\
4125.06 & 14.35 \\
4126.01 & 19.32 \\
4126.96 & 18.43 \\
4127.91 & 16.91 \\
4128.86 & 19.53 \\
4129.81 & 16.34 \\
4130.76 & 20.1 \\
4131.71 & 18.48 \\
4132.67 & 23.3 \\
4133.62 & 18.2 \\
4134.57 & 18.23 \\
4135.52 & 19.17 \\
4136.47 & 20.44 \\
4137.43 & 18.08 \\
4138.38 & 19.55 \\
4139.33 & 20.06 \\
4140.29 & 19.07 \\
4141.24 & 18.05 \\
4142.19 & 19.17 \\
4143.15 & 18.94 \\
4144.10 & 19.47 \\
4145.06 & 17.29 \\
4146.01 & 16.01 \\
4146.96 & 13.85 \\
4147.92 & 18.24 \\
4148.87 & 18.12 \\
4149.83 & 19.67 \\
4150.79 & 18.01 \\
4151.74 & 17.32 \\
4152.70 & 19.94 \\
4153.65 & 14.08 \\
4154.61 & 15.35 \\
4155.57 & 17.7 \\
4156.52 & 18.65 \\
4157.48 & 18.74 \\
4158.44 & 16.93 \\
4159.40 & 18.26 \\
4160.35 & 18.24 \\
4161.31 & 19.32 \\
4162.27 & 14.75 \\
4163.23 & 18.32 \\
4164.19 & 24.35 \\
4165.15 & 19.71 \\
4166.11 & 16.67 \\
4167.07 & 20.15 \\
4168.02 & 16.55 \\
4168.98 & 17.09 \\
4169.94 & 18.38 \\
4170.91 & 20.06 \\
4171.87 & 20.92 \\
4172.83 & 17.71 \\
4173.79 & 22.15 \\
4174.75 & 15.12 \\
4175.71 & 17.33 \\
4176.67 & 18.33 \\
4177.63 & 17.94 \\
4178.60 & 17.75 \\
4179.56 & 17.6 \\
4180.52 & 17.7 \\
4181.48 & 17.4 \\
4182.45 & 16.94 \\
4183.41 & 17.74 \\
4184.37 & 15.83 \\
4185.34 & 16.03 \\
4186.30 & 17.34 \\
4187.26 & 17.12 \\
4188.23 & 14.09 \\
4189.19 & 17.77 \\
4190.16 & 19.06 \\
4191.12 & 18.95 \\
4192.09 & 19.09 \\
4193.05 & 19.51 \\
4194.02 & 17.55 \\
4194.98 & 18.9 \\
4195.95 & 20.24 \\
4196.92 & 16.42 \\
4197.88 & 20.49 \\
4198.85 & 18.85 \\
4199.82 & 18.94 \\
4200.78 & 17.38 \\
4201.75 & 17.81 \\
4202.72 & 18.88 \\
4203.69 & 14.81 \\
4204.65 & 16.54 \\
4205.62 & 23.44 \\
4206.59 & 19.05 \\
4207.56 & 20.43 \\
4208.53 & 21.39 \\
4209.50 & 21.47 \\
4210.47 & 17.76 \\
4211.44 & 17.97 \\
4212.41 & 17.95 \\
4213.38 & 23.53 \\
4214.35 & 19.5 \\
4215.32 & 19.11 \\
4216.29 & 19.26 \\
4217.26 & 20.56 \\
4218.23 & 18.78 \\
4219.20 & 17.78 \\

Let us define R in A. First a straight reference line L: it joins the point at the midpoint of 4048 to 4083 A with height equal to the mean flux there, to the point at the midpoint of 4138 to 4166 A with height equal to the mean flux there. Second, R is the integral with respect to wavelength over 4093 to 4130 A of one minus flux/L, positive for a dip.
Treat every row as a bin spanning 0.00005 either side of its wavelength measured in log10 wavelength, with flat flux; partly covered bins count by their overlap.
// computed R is 1.88 A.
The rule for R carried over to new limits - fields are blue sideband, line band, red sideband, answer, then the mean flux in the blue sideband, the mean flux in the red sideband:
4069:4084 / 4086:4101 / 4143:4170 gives 0.5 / 18.7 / 17.9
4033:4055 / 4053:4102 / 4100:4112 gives -0.5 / 18.5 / 17.3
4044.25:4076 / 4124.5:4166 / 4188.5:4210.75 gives 0.2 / 17.7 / 18.9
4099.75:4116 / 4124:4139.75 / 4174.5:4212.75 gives -1.0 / 17.4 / 18.1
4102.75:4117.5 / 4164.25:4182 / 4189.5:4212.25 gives 0.0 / 17.4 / 18.9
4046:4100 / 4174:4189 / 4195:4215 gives 1.5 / 18.1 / 19.1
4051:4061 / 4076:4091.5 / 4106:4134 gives -1.6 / 17.7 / 18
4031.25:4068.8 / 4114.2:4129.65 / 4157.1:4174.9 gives 0.6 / 17.9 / 18.7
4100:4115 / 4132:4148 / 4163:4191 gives -0.8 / 17.6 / 18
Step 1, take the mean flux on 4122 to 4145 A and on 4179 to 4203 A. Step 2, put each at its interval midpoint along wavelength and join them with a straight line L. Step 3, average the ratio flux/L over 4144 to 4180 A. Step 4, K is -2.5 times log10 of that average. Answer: 0.01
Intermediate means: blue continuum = 18.6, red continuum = 17.9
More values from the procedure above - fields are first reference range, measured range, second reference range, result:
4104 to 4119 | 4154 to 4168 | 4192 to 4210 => 0.01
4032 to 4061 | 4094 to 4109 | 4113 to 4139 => 0.10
